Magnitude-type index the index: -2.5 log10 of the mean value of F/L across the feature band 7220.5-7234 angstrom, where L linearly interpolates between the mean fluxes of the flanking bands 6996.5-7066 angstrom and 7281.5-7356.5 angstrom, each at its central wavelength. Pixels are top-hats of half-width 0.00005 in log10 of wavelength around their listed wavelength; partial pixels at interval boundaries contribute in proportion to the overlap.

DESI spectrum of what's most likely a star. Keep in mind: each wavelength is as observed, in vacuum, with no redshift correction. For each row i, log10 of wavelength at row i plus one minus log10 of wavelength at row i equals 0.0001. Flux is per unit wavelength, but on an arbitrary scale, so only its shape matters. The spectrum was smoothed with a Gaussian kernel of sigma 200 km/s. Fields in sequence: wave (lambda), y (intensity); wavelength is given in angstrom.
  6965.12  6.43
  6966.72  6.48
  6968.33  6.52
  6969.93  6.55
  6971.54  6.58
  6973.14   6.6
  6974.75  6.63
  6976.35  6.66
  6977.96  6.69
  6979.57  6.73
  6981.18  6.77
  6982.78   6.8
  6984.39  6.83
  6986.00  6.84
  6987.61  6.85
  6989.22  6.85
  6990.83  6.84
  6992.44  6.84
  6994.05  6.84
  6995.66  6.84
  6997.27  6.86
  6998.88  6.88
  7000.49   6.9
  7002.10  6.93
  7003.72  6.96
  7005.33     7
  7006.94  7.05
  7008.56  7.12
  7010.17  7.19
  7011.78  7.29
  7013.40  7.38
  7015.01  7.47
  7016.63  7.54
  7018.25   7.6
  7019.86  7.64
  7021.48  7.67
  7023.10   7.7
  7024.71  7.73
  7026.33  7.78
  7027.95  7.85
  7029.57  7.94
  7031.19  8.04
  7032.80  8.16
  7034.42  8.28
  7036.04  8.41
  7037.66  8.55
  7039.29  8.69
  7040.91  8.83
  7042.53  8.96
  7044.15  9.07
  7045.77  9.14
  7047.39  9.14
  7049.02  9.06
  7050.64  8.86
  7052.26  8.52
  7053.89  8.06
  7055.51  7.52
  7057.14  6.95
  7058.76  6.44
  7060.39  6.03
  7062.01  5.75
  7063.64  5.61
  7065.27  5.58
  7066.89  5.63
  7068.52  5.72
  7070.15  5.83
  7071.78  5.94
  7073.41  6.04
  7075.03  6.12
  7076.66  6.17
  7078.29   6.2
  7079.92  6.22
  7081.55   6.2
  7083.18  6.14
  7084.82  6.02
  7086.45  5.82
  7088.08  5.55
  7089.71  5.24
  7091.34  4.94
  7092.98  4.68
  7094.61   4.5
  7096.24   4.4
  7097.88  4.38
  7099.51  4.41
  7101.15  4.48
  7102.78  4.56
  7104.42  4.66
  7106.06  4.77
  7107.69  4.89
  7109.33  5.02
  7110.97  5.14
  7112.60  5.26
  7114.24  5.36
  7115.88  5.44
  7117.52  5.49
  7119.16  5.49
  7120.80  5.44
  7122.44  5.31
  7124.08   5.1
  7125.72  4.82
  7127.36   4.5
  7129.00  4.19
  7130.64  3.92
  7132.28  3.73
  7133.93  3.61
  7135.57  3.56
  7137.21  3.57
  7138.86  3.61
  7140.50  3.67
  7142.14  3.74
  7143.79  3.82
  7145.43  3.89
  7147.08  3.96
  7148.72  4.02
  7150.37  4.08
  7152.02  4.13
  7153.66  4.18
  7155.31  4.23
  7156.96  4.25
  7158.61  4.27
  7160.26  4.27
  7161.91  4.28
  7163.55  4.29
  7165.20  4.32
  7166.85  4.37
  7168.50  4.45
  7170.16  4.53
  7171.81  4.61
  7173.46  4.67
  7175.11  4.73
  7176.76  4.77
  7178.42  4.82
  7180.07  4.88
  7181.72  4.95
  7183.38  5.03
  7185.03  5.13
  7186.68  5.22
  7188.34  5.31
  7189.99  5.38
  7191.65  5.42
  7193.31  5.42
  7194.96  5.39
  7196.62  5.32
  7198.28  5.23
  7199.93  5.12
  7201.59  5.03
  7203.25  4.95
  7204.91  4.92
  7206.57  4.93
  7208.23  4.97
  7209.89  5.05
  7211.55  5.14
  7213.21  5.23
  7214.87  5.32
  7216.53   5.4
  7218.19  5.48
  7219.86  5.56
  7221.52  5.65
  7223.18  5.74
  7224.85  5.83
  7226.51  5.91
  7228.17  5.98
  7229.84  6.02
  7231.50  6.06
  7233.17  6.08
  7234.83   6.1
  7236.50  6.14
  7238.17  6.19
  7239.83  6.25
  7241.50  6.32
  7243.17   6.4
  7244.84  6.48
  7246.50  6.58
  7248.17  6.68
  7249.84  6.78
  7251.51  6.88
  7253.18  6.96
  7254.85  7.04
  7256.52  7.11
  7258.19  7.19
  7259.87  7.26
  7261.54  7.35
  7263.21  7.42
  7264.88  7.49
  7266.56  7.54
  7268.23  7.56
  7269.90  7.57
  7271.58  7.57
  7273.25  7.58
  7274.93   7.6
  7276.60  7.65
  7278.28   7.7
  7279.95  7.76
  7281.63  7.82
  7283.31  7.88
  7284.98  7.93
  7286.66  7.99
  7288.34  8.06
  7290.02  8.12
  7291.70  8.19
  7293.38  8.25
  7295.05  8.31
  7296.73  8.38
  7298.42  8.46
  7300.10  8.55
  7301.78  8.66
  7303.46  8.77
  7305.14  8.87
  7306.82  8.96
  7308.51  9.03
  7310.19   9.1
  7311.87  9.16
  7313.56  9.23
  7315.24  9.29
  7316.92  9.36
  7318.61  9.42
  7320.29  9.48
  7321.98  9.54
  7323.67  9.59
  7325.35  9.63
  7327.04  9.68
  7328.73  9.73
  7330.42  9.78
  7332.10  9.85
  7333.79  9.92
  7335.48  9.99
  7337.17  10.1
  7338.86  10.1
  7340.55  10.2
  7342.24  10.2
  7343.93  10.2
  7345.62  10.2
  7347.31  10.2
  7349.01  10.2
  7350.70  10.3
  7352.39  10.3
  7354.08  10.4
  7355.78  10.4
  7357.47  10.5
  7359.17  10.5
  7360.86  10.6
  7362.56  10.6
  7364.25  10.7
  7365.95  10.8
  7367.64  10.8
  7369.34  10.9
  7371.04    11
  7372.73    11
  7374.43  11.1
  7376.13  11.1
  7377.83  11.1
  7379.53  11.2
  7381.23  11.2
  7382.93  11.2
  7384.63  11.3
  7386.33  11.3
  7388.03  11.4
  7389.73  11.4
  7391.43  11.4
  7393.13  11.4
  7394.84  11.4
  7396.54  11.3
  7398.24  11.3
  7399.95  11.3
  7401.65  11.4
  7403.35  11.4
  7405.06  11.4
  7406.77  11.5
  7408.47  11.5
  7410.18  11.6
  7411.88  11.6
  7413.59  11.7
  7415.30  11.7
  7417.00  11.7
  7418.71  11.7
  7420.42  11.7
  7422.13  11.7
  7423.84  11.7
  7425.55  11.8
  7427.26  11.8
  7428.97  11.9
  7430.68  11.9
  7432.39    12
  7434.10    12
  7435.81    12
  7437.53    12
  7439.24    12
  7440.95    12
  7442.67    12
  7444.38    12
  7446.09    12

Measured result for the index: 0.43 mag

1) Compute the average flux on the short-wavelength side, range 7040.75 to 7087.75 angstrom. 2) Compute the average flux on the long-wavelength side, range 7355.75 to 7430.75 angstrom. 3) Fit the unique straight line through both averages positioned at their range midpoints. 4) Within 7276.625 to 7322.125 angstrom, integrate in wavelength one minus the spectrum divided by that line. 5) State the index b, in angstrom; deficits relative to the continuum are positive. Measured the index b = 6.7 angstrom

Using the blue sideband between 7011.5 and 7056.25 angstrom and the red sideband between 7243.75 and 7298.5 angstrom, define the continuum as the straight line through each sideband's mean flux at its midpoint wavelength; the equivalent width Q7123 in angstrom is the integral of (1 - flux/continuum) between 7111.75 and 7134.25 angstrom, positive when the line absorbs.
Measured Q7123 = 8.7 angstrom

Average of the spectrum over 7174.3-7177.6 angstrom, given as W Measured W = 4.74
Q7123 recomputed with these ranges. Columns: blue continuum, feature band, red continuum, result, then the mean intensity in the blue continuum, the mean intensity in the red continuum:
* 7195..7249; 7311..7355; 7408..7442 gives -4.00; 5.69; 11.8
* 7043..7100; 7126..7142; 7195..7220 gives 5.42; 6.36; 5.17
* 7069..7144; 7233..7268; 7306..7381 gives 5.67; 4.97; 10.1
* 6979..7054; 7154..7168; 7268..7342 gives 6.71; 7.65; 8.81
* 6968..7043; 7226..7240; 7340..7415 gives 5.10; 7.31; 11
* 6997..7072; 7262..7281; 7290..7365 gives 3.33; 7.49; 9.59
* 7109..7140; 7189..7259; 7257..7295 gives 8.68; 4.64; 7.71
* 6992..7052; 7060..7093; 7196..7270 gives 7.01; 7.8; 6.13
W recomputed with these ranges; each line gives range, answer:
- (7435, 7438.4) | 12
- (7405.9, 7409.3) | 11.5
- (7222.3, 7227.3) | 5.82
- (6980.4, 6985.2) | 6.81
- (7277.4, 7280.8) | 7.73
